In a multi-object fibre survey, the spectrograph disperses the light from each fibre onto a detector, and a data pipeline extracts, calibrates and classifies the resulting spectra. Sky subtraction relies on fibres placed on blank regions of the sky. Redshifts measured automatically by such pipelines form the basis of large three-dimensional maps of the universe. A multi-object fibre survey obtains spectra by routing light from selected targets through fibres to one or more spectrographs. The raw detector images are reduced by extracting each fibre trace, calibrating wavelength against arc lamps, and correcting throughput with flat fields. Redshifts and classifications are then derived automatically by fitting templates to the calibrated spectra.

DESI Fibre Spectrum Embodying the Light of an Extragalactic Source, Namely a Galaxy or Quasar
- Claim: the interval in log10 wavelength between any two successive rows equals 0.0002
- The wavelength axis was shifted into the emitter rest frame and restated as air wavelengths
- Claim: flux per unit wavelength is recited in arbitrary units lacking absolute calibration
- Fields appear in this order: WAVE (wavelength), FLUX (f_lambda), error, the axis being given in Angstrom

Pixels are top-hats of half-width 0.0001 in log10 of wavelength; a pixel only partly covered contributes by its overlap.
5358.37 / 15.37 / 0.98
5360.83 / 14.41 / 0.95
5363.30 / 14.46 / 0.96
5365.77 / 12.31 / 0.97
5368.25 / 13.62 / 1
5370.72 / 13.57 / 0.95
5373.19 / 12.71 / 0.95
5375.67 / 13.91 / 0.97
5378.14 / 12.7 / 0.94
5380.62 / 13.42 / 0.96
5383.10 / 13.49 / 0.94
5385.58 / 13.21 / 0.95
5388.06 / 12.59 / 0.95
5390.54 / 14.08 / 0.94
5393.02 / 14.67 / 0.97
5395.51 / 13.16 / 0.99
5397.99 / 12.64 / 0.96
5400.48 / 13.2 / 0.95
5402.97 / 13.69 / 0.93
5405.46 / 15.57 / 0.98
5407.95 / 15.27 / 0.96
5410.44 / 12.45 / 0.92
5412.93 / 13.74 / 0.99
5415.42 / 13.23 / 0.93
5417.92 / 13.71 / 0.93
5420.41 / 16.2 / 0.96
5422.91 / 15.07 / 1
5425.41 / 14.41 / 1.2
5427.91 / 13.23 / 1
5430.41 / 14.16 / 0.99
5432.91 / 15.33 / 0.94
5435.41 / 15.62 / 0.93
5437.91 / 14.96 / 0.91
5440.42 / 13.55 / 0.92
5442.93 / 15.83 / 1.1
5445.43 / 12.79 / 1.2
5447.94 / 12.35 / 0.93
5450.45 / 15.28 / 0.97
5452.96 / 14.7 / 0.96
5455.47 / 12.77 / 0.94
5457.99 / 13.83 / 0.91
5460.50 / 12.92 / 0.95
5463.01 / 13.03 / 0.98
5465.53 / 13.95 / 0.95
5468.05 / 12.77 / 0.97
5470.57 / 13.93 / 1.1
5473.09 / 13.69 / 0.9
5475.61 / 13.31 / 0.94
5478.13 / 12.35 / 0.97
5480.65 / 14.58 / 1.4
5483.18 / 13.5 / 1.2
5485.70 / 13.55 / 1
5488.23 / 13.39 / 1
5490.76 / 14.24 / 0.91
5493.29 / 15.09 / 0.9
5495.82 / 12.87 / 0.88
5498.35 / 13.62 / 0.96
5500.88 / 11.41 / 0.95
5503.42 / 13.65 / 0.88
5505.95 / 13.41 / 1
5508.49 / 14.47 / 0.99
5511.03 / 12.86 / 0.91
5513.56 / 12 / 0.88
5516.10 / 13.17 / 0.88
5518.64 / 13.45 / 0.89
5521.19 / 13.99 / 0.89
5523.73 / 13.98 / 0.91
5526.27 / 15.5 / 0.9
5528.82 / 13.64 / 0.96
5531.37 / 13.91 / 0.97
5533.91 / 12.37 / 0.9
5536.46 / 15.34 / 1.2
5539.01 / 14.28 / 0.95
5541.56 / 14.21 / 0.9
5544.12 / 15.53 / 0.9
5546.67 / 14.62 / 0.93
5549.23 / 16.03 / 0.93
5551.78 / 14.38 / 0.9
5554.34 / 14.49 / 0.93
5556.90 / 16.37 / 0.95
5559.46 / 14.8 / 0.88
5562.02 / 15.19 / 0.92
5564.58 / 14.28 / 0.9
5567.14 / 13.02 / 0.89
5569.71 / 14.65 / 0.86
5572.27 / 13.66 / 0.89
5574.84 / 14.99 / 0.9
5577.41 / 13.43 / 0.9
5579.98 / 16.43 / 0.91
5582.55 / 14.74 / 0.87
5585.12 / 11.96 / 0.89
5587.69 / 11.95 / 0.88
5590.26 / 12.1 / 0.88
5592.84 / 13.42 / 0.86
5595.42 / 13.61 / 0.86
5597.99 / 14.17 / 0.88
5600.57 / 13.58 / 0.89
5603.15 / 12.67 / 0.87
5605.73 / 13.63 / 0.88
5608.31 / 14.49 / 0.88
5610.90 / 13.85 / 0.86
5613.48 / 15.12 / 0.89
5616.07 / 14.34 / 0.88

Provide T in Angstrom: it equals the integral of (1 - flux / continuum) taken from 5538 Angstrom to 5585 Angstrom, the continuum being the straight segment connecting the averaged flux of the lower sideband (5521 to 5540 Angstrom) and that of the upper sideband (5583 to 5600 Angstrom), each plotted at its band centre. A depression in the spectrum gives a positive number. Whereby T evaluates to -3.8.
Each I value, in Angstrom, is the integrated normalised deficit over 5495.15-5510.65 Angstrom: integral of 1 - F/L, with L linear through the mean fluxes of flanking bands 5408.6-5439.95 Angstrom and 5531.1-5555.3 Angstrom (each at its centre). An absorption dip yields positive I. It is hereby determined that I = 1.3 Angstrom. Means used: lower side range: 14.3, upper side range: 14.5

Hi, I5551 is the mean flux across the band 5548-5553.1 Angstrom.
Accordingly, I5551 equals 15.2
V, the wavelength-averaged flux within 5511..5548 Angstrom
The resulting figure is 14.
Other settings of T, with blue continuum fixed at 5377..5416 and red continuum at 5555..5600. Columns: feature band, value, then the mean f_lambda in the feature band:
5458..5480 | 0.7 Angstrom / 13.3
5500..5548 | 0.4 Angstrom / 13.8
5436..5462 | -0.4 Angstrom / 13.9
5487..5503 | 0.4 Angstrom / 13.4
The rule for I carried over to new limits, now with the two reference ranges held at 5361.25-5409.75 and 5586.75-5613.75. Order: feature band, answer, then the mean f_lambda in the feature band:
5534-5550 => -1.5 Angstrom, 14.8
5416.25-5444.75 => -2.3 Angstrom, 14.7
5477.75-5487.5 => 0.0 Angstrom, 13.6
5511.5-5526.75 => 0.0 Angstrom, 13.6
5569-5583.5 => -1.3 Angstrom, 14.6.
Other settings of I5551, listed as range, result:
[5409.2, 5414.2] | 13.1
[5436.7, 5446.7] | 14.3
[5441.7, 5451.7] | 14.1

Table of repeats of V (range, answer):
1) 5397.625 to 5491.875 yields 13.9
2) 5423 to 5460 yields 14.2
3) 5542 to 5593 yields 14.3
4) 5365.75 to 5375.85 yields 13.3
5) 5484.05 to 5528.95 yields 13.6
